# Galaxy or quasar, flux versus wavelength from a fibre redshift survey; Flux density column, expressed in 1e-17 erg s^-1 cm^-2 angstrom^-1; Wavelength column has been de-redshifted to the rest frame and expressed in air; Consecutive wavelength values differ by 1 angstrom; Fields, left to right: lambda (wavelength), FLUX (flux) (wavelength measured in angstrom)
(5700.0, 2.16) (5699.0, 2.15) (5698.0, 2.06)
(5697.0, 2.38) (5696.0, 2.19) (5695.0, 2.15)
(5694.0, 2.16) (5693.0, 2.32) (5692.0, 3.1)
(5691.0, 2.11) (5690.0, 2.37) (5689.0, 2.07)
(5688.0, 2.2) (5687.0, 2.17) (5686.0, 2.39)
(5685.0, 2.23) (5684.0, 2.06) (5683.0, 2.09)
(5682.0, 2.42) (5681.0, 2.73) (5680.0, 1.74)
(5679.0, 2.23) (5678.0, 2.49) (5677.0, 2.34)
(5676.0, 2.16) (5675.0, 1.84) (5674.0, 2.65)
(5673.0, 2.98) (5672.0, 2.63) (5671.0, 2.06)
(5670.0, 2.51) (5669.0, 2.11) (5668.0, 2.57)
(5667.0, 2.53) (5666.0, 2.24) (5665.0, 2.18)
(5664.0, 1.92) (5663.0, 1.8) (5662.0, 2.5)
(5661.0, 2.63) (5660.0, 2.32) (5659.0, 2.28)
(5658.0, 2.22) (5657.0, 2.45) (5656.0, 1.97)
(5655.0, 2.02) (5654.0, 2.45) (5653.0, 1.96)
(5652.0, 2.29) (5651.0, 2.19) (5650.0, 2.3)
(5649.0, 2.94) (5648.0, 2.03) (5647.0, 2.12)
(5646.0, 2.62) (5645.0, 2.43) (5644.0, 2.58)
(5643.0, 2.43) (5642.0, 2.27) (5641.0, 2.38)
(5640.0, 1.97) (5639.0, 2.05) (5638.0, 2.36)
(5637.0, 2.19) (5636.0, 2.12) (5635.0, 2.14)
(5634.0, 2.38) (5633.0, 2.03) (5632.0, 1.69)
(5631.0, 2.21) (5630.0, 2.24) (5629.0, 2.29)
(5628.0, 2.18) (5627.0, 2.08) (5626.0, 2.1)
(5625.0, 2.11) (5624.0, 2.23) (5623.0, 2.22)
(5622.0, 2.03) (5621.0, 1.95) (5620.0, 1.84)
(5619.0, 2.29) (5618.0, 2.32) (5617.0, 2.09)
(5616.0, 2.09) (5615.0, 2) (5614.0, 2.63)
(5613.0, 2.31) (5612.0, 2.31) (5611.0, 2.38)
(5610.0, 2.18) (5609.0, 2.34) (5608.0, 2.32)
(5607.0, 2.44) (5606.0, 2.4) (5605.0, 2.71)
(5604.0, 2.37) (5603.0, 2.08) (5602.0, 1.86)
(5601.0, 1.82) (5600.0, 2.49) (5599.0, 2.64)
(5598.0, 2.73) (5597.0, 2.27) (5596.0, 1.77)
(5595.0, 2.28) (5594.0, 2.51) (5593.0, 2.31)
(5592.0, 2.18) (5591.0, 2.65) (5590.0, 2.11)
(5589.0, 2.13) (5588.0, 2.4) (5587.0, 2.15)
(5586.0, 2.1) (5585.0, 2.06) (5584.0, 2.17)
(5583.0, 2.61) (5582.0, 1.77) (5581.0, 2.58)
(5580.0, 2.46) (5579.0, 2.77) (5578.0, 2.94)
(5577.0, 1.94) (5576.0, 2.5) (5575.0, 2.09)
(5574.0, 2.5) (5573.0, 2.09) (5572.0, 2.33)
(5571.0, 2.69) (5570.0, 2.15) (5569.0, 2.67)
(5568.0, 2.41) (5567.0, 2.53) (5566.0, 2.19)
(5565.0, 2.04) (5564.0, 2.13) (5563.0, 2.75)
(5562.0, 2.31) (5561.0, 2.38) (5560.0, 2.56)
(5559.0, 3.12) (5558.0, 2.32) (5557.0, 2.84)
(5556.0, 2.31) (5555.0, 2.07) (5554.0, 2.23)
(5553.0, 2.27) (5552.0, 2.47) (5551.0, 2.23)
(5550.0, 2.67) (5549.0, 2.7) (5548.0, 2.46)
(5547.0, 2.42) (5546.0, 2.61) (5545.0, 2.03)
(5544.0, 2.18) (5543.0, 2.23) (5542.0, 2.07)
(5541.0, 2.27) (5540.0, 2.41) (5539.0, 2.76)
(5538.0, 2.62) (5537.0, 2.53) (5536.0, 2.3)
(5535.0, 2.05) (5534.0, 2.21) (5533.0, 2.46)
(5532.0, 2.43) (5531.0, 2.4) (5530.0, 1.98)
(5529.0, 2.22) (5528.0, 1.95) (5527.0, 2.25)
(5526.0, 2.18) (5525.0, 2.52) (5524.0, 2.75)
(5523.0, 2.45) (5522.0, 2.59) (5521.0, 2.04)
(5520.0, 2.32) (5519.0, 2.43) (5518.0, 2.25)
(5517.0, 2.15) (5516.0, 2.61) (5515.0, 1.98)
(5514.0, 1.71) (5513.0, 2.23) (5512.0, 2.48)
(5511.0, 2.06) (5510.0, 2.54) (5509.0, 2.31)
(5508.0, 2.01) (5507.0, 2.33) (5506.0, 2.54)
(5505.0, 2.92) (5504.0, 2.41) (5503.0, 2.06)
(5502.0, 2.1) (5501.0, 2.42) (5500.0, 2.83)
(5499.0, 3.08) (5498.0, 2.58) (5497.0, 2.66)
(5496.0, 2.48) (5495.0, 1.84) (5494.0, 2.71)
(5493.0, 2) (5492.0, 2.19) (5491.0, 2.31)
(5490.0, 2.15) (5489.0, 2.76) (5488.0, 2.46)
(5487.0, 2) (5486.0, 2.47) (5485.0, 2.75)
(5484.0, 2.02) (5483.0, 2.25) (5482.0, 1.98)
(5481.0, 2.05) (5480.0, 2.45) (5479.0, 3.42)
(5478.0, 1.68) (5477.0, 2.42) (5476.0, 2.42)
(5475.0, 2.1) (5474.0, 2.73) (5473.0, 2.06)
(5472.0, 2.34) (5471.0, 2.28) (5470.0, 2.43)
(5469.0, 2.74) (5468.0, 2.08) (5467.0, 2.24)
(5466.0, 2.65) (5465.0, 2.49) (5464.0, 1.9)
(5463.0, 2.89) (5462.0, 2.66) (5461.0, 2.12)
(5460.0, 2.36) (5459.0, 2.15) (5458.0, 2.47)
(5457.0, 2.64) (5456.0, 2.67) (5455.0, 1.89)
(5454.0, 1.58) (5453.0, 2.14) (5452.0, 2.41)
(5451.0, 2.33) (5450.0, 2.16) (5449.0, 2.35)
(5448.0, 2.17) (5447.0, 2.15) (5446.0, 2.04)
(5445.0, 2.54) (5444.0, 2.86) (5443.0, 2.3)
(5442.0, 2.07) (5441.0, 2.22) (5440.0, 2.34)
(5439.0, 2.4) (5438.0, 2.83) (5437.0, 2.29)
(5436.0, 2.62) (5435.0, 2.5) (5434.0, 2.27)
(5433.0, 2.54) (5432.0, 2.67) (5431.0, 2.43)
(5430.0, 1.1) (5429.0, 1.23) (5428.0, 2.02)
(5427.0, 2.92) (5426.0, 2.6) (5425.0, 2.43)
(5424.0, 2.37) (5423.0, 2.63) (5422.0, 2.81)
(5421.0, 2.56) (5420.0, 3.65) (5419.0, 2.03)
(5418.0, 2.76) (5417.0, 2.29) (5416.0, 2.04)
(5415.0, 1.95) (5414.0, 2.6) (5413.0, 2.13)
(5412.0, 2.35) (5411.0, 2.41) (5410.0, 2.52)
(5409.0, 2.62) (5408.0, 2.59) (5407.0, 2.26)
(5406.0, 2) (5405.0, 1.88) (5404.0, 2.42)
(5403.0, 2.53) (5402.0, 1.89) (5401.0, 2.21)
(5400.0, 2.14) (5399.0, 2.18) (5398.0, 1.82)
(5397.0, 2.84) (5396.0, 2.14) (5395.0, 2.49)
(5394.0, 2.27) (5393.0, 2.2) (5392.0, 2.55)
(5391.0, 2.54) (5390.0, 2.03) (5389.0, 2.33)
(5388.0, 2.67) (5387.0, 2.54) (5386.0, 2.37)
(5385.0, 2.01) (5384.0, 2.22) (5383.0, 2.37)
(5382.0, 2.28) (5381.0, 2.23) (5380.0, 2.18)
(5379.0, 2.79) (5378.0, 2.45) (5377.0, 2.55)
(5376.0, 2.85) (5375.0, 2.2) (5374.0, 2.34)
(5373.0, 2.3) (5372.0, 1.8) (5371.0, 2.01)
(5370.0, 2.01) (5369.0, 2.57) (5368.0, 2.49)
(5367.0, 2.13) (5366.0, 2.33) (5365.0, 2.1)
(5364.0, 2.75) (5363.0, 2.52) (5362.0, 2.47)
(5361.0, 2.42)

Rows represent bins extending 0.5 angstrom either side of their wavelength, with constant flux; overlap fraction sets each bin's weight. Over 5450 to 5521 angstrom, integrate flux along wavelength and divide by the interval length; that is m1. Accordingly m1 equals 2.34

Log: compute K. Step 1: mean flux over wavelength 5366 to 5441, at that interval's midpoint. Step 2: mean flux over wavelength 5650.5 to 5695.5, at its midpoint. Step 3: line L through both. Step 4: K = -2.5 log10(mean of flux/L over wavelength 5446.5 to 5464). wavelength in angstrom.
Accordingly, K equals 0.02 mag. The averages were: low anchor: 2.34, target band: 2.29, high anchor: 2.29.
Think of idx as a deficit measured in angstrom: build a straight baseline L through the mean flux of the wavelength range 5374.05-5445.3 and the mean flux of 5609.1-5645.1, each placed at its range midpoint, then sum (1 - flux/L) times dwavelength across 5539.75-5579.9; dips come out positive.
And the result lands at -2.7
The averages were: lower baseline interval 2.36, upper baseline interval 2.2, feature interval 2.4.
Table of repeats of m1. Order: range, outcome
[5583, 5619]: 2.28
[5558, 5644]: 2.28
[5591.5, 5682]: 2.26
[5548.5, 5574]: 2.42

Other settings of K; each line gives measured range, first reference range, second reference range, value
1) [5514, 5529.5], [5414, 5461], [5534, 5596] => 0.03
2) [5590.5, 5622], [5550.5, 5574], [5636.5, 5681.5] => 0.04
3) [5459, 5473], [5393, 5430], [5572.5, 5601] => -0.02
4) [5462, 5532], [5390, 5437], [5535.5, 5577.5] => 0.01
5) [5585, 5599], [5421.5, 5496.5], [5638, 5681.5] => 0.02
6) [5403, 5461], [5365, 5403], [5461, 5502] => 0.00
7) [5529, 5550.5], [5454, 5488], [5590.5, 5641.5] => -0.04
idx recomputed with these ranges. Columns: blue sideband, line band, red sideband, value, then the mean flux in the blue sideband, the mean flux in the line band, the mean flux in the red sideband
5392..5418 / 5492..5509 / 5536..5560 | -0.32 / 2.29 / 2.42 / 2.43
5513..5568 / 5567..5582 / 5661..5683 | -0.49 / 2.35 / 2.42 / 2.32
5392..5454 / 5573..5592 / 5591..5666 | -0.47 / 2.33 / 2.32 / 2.24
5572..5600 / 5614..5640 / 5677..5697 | 1.93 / 2.33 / 2.14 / 2.28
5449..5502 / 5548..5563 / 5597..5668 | -1.10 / 2.36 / 2.47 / 2.25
